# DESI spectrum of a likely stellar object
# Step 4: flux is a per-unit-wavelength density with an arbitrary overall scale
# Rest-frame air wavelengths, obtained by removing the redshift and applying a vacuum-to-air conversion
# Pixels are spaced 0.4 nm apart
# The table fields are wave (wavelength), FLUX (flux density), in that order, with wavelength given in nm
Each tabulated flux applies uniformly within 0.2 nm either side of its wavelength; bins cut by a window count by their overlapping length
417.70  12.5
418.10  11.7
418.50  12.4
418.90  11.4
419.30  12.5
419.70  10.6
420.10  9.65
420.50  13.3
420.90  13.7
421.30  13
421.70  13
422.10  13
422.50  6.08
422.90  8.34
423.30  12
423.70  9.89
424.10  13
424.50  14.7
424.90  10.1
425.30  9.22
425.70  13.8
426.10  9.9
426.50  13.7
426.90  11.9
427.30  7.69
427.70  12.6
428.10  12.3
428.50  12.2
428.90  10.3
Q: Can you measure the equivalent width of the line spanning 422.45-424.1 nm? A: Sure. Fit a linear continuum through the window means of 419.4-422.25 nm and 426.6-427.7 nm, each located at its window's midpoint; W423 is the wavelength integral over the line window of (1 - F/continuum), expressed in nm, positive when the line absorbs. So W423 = 0.26 nm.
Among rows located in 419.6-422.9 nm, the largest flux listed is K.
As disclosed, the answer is 13.7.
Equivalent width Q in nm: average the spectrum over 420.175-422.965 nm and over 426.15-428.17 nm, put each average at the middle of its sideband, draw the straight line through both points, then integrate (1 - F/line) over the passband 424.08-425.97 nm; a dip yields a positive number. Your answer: -0.08 nm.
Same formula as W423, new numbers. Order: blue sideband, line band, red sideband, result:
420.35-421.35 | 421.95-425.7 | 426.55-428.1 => 0.460 nm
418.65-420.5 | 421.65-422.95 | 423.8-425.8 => 0.187 nm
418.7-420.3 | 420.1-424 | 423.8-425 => 0.157 nm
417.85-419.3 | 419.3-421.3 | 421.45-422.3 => 0.082 nm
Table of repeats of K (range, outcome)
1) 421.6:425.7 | 14.7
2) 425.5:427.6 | 13.8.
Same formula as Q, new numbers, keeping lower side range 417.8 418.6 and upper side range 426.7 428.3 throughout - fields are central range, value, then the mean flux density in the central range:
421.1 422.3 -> -0.132 nm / 13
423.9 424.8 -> -0.157 nm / 13.4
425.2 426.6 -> -0.050 nm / 11.7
